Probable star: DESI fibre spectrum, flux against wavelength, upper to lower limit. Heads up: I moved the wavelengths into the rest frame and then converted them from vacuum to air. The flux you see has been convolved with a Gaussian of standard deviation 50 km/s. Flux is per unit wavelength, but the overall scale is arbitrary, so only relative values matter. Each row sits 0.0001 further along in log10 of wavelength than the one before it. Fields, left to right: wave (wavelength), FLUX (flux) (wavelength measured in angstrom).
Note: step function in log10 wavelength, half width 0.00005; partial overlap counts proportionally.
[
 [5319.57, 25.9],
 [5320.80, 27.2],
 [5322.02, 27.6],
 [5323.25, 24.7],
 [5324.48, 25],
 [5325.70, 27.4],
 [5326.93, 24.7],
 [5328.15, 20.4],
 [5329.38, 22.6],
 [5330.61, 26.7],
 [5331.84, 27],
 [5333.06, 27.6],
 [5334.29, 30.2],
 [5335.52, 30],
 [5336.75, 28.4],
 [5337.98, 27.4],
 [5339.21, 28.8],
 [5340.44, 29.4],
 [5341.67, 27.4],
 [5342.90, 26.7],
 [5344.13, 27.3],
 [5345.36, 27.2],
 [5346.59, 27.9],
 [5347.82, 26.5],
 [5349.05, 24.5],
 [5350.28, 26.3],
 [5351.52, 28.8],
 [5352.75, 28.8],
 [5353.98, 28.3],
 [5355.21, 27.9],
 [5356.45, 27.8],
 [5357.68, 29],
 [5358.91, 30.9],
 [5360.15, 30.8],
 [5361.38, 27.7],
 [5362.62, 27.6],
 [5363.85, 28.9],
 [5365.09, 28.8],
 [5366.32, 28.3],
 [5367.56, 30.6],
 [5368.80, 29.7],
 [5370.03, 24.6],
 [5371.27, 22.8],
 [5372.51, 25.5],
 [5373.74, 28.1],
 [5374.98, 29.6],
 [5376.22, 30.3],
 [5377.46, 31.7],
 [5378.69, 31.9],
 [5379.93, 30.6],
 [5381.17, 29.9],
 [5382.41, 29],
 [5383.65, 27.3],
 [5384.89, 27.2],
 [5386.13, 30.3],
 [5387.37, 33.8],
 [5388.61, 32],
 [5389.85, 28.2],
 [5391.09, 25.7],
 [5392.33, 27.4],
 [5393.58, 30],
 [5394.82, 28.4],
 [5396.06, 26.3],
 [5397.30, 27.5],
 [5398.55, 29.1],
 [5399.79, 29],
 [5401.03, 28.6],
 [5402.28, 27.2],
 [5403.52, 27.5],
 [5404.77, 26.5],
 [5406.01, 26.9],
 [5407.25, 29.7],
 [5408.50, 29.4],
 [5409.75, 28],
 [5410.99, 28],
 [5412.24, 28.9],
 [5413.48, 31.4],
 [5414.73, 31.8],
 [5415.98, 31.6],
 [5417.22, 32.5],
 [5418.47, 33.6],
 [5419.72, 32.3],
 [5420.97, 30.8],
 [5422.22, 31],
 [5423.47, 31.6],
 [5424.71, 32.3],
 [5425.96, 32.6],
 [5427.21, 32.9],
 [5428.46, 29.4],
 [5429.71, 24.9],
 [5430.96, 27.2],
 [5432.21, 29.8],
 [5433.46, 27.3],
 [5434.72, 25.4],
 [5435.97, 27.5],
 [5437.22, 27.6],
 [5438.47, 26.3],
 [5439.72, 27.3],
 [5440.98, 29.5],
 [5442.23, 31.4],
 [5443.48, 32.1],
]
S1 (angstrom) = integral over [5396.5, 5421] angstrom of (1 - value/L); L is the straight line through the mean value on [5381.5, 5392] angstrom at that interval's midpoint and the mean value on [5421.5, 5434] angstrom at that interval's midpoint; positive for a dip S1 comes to 0.1 angstrom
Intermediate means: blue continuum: 29.2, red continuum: 29.9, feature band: 29.5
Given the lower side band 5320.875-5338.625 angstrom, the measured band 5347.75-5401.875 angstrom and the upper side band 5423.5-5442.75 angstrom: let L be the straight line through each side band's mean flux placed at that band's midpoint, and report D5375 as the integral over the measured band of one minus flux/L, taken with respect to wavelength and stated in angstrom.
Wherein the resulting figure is -2.1 angstrom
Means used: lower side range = 26.4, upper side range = 28.8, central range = 28.6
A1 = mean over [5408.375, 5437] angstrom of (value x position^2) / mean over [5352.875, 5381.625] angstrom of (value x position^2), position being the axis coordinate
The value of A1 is 1.1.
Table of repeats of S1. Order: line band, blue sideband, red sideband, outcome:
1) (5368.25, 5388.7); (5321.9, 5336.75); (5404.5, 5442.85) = -0.8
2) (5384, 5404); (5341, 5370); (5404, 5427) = 0.7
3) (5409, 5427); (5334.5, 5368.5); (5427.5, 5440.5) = -2.4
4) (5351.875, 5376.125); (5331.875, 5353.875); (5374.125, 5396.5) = 0.3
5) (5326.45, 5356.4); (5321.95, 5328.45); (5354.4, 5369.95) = -0.5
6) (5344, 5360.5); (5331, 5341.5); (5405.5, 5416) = 0.4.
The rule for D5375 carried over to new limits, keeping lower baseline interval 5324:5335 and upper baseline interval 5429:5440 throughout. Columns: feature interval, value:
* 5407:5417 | -1.2 angstrom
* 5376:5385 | -1.2 angstrom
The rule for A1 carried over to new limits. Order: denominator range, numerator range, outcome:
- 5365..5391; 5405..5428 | 1.08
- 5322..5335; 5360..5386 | 1.13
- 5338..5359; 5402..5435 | 1.10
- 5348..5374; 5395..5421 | 1.07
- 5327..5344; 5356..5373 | 1.05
